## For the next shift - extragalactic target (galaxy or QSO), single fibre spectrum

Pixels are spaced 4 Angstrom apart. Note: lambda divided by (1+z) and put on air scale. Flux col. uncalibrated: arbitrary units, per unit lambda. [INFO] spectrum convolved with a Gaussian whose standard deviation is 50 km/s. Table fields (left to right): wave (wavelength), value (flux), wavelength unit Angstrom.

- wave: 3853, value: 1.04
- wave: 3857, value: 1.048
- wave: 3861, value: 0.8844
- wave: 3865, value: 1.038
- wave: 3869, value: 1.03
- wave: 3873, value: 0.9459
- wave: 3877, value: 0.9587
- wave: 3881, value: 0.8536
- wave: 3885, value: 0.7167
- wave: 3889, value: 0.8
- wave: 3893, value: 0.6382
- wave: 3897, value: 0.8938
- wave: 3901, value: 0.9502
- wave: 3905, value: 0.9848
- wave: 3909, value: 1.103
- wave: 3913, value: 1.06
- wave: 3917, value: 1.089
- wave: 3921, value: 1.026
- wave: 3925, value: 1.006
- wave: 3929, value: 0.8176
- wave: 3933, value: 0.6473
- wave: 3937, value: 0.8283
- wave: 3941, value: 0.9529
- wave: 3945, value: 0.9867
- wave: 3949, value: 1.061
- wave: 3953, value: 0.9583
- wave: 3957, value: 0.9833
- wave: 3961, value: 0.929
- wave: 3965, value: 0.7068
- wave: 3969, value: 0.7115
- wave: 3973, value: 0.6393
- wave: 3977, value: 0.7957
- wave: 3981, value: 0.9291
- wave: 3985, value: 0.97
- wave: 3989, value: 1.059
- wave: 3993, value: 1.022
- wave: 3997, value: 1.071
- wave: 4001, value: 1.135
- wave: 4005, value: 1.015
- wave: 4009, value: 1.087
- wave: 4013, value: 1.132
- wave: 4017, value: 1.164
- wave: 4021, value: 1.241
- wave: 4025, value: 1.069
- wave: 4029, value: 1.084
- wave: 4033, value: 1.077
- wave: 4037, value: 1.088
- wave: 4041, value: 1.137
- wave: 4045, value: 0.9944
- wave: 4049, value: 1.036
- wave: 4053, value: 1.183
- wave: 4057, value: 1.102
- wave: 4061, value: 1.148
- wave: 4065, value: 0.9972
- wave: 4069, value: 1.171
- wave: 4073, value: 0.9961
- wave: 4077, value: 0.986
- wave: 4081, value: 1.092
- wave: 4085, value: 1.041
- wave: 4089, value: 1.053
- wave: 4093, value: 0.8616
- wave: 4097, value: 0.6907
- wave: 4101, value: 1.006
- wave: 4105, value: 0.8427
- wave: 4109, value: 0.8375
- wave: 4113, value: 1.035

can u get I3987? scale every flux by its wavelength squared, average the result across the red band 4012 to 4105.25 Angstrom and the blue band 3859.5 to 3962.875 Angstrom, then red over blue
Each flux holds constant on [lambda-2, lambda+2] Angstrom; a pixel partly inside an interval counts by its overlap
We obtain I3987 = 1.2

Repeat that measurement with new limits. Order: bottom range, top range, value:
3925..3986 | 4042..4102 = 1.26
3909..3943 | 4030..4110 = 1.17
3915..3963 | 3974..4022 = 1.14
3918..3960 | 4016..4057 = 1.25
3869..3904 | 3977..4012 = 1.26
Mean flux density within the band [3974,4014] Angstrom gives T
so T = 1.01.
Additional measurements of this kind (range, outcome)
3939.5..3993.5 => 0.904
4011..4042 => 1.12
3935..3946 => 0.917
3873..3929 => 0.926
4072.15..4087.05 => 1.03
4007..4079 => 1.09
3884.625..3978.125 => 0.891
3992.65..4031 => 1.11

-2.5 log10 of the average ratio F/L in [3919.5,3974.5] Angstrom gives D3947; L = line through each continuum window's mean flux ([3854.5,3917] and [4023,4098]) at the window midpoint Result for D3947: 0.11 mag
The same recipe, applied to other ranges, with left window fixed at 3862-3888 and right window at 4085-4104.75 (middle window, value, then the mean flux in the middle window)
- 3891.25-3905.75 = 0.07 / 0.861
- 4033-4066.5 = -0.19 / 1.09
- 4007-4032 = -0.23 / 1.13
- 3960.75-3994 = 0.07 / 0.854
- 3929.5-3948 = 0.07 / 0.862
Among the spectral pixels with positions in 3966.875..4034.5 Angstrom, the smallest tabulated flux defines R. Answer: 0.6393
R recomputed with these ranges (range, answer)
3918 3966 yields 0.6473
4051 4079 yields 0.986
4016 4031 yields 1.069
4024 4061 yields 0.9944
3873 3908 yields 0.6382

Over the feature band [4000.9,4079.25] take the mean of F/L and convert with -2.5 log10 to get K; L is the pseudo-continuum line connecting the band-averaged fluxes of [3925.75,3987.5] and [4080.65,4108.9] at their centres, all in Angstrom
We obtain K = -0.21 mag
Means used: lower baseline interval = 0.866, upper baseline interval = 0.925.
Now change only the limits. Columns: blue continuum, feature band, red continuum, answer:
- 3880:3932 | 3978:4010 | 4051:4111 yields -0.08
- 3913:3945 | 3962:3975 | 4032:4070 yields 0.36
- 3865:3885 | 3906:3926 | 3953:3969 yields -0.17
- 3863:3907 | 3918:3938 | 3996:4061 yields 0.09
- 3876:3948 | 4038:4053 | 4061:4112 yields -0.13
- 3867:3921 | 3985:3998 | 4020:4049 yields 0.00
